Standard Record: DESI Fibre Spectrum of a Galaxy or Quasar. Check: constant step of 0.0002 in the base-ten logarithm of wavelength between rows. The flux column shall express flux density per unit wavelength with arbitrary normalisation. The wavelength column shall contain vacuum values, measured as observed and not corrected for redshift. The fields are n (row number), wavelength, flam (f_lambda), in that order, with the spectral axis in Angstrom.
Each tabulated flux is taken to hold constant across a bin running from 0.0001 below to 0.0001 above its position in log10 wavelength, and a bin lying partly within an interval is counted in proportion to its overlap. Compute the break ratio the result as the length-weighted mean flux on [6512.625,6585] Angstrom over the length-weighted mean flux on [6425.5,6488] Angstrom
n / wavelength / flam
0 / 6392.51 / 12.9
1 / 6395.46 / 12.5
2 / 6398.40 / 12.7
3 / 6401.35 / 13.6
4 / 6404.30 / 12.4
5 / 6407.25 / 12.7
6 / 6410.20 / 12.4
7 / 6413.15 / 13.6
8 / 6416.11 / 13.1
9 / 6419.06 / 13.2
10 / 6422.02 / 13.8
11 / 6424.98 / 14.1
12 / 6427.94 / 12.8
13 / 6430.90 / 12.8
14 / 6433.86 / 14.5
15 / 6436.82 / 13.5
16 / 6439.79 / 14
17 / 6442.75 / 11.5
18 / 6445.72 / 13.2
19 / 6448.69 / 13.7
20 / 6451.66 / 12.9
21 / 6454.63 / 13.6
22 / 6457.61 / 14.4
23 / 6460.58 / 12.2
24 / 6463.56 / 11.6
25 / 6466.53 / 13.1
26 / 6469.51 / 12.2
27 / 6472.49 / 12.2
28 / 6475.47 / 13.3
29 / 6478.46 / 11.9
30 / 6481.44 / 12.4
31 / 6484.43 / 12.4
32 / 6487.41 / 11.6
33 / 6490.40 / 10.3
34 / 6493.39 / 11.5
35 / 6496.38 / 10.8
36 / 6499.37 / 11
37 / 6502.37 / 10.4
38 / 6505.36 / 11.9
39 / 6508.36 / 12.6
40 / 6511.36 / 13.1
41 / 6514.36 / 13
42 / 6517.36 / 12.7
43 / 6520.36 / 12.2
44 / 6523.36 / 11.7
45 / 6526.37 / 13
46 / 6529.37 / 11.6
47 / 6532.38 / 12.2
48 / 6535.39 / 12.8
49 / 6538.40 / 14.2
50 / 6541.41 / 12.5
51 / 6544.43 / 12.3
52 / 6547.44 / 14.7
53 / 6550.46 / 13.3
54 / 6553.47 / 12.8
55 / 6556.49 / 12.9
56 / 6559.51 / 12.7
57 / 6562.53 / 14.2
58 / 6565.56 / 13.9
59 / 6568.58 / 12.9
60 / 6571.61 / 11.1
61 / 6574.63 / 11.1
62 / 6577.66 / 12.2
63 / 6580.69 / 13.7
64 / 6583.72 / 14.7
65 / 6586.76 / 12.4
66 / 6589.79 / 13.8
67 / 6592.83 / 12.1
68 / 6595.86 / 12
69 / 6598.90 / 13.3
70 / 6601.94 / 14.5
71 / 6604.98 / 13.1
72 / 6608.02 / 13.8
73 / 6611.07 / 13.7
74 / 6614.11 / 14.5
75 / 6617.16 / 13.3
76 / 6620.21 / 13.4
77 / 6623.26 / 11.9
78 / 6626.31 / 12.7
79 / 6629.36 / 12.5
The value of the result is 1.00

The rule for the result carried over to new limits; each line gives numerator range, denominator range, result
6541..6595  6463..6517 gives 1.08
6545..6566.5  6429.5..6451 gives 1.01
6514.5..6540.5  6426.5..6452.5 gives 0.95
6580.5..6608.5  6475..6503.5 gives 1.16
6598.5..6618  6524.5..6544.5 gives 1.09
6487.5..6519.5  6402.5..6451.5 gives 0.89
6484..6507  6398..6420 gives 0.86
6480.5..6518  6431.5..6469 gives 0.90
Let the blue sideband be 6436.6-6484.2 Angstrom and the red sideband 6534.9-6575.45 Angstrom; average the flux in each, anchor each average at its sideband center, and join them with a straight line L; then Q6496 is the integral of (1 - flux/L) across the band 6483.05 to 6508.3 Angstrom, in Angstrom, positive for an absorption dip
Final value 3.1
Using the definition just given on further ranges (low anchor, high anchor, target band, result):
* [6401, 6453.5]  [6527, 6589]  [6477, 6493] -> 1.7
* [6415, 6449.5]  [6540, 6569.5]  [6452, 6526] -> 6.1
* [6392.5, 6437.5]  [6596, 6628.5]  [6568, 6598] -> 1.6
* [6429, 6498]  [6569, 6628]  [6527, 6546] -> 0.3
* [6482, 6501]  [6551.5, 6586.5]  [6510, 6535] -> -1.0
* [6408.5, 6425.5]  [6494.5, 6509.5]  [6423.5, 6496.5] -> -2.3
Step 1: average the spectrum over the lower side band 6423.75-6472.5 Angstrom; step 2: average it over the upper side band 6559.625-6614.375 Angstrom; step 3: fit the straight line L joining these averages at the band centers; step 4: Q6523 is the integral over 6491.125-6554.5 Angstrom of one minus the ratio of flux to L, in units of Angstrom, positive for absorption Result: 3.60 Angstrom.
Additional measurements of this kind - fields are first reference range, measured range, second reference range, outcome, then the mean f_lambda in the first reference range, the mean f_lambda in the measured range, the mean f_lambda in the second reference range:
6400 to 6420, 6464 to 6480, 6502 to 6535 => 0.2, 13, 12.5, 12.3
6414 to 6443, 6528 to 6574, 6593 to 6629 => 1.3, 13.4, 12.9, 13.2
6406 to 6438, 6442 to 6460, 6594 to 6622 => 0.2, 13.3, 13.2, 13.5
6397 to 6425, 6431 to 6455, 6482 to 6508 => -1.7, 13.1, 13.3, 11.3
